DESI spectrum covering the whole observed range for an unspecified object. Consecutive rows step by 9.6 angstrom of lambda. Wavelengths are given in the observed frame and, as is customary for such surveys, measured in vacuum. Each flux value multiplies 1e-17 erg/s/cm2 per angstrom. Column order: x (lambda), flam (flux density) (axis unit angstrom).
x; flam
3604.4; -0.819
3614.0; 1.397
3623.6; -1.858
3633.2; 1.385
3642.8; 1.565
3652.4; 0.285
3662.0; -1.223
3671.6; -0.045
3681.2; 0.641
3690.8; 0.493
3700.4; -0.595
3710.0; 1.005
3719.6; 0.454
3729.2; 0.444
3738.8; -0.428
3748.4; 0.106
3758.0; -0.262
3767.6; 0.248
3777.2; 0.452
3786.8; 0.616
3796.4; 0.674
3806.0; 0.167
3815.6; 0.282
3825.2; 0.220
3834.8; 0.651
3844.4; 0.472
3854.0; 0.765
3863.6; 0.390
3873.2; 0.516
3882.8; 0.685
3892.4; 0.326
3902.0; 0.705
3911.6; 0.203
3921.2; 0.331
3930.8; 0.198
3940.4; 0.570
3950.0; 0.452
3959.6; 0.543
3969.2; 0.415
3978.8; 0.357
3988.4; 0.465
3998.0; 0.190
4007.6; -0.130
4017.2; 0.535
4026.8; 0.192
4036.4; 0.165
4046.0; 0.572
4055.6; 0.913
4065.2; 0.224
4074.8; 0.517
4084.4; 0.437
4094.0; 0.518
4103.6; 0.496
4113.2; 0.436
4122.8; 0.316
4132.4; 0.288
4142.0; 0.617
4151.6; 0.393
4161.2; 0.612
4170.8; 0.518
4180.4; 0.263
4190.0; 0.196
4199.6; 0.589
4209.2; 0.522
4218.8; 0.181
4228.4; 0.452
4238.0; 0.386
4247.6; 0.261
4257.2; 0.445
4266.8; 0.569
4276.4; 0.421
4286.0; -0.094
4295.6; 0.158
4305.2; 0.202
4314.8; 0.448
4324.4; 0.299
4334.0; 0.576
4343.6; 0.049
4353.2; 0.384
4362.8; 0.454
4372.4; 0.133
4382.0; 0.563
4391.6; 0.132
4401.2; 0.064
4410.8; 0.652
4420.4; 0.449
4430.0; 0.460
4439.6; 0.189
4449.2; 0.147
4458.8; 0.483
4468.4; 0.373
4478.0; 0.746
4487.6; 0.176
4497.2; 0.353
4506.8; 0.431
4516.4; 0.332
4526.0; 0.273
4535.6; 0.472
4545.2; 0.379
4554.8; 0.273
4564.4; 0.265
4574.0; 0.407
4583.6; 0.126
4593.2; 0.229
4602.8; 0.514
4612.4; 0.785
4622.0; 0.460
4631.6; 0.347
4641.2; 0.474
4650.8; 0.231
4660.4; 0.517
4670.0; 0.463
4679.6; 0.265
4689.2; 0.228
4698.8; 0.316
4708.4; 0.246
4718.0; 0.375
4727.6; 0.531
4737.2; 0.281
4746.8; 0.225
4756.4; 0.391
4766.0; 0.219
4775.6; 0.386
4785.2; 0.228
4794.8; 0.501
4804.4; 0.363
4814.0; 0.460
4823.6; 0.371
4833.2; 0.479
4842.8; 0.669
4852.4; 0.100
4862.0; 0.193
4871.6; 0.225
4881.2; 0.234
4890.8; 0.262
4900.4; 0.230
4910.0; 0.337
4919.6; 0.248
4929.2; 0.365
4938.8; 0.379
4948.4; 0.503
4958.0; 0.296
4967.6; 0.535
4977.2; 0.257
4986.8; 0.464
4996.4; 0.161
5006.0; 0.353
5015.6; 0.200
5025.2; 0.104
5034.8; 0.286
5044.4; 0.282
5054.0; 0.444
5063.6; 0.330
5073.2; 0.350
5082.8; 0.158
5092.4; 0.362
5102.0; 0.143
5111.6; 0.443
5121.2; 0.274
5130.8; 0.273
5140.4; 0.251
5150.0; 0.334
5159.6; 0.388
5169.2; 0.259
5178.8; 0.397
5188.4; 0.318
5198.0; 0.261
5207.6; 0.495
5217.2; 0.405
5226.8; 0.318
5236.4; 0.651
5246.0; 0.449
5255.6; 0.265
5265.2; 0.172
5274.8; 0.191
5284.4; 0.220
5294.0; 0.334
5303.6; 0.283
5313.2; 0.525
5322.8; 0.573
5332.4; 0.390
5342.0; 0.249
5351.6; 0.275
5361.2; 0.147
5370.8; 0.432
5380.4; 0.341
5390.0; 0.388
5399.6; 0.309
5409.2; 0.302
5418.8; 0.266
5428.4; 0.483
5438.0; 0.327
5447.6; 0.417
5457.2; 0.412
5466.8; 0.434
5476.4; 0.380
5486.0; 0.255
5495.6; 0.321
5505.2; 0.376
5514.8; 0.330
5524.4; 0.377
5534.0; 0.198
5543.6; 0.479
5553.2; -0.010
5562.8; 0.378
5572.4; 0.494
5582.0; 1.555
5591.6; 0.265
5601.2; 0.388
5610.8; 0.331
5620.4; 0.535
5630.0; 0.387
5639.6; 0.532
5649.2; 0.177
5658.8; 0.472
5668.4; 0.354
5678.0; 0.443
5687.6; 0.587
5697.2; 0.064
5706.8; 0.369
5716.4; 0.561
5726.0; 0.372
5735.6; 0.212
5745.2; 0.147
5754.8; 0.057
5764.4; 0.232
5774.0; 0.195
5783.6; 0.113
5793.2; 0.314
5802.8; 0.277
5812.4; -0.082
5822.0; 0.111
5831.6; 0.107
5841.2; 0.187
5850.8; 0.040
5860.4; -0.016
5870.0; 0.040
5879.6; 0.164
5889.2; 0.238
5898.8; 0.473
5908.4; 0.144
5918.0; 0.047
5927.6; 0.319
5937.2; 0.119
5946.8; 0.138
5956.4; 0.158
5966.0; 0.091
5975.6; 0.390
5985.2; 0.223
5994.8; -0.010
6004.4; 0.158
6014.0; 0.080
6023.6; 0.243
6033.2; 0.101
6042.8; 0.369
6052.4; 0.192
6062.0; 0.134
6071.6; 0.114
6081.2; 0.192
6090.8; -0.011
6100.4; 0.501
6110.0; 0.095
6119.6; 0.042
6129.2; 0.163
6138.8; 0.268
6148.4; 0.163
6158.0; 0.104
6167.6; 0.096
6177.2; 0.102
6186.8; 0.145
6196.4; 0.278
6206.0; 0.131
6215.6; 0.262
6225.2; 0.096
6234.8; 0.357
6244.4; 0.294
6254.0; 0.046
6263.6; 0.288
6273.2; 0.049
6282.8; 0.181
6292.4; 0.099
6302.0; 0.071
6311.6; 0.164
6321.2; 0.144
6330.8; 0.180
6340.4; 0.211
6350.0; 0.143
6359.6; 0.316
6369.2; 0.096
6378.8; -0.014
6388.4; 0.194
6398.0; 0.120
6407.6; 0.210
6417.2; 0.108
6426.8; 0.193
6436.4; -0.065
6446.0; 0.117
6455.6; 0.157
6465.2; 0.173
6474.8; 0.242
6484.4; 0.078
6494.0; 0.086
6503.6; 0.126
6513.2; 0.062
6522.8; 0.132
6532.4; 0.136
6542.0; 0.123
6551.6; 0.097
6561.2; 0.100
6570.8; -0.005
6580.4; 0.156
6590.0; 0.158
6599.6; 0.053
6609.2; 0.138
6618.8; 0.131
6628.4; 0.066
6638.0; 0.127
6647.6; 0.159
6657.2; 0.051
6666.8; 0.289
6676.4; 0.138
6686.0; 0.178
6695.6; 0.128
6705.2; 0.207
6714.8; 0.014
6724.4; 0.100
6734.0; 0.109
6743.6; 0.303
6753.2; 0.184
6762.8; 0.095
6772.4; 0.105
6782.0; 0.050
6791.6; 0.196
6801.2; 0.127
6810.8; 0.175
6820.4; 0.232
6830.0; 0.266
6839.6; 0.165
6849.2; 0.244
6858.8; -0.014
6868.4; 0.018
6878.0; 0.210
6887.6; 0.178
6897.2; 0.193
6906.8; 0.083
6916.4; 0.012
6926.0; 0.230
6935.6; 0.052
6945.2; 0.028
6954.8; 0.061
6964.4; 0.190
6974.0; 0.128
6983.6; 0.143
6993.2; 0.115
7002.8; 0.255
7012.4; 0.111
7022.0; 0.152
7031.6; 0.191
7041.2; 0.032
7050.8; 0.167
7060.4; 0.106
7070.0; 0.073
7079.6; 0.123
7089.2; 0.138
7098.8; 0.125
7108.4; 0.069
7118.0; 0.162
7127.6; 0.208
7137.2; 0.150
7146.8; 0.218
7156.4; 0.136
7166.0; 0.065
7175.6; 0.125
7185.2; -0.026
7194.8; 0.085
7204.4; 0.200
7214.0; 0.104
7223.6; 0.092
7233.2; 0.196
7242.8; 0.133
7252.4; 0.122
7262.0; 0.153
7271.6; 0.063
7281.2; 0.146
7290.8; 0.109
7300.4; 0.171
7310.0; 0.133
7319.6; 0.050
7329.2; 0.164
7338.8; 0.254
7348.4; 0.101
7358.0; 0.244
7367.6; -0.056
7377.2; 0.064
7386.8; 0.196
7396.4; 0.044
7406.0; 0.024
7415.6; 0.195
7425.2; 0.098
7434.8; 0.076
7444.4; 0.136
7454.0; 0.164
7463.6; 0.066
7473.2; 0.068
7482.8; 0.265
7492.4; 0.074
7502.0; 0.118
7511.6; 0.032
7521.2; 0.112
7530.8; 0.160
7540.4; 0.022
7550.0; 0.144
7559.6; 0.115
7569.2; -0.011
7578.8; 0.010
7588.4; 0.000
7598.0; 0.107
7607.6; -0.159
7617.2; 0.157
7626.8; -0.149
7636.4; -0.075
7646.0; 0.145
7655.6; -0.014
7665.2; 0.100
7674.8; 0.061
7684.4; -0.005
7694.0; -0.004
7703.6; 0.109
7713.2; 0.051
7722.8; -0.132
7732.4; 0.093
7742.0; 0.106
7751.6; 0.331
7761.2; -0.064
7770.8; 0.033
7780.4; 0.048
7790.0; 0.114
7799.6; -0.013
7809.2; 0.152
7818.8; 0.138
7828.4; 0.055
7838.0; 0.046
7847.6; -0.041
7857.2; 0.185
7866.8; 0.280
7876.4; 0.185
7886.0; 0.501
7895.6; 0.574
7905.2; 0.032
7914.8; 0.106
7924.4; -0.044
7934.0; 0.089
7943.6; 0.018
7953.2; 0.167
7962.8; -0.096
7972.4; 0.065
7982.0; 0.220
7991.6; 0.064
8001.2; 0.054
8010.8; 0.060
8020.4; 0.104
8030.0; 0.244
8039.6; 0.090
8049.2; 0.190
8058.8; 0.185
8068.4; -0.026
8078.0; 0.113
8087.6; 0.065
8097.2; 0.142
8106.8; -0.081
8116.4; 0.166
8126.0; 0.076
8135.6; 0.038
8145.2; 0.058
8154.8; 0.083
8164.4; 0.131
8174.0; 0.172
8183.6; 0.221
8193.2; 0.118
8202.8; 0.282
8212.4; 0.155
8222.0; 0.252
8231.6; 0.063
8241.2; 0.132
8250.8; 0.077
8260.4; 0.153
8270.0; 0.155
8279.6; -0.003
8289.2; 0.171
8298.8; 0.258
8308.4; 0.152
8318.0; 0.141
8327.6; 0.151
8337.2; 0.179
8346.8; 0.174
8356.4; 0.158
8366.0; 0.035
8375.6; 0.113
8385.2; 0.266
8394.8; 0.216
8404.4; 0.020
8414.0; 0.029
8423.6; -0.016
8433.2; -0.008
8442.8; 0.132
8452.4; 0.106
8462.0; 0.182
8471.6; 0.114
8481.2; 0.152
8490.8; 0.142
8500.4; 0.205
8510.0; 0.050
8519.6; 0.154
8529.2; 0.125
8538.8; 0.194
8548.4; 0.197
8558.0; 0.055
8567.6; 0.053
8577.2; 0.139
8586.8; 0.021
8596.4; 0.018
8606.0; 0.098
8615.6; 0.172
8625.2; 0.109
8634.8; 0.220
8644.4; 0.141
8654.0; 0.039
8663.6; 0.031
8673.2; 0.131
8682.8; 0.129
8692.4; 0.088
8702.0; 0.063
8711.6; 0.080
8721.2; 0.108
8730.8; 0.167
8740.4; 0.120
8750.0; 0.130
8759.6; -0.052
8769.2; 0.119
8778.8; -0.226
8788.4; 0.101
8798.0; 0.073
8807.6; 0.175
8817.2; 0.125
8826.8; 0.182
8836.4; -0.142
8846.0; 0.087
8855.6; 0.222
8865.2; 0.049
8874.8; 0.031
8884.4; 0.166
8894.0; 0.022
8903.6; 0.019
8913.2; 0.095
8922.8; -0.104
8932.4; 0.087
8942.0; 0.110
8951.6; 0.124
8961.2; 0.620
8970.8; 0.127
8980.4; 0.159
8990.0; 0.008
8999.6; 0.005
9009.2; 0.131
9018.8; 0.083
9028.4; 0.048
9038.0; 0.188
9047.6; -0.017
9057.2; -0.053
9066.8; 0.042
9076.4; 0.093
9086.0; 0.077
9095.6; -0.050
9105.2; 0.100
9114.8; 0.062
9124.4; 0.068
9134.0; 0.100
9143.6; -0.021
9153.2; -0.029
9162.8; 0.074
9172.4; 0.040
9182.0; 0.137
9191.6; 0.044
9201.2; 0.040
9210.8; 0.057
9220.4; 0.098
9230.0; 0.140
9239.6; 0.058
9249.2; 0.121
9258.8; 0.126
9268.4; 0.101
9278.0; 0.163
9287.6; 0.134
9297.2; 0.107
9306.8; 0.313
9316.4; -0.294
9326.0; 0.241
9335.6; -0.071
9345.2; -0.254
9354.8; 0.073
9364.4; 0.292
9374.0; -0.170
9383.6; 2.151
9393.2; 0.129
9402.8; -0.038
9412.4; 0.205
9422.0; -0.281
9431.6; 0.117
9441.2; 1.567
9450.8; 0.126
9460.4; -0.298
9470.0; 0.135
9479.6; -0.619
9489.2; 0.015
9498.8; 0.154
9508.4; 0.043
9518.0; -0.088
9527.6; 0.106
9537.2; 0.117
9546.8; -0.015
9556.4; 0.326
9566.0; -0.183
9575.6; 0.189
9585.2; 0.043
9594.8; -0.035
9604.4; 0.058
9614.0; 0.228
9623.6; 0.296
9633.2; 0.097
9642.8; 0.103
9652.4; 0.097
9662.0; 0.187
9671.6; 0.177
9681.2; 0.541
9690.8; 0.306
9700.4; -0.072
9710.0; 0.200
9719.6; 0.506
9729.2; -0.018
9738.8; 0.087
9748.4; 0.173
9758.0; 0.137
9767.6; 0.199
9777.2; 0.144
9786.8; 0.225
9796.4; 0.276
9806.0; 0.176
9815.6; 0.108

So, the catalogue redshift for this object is 1.12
